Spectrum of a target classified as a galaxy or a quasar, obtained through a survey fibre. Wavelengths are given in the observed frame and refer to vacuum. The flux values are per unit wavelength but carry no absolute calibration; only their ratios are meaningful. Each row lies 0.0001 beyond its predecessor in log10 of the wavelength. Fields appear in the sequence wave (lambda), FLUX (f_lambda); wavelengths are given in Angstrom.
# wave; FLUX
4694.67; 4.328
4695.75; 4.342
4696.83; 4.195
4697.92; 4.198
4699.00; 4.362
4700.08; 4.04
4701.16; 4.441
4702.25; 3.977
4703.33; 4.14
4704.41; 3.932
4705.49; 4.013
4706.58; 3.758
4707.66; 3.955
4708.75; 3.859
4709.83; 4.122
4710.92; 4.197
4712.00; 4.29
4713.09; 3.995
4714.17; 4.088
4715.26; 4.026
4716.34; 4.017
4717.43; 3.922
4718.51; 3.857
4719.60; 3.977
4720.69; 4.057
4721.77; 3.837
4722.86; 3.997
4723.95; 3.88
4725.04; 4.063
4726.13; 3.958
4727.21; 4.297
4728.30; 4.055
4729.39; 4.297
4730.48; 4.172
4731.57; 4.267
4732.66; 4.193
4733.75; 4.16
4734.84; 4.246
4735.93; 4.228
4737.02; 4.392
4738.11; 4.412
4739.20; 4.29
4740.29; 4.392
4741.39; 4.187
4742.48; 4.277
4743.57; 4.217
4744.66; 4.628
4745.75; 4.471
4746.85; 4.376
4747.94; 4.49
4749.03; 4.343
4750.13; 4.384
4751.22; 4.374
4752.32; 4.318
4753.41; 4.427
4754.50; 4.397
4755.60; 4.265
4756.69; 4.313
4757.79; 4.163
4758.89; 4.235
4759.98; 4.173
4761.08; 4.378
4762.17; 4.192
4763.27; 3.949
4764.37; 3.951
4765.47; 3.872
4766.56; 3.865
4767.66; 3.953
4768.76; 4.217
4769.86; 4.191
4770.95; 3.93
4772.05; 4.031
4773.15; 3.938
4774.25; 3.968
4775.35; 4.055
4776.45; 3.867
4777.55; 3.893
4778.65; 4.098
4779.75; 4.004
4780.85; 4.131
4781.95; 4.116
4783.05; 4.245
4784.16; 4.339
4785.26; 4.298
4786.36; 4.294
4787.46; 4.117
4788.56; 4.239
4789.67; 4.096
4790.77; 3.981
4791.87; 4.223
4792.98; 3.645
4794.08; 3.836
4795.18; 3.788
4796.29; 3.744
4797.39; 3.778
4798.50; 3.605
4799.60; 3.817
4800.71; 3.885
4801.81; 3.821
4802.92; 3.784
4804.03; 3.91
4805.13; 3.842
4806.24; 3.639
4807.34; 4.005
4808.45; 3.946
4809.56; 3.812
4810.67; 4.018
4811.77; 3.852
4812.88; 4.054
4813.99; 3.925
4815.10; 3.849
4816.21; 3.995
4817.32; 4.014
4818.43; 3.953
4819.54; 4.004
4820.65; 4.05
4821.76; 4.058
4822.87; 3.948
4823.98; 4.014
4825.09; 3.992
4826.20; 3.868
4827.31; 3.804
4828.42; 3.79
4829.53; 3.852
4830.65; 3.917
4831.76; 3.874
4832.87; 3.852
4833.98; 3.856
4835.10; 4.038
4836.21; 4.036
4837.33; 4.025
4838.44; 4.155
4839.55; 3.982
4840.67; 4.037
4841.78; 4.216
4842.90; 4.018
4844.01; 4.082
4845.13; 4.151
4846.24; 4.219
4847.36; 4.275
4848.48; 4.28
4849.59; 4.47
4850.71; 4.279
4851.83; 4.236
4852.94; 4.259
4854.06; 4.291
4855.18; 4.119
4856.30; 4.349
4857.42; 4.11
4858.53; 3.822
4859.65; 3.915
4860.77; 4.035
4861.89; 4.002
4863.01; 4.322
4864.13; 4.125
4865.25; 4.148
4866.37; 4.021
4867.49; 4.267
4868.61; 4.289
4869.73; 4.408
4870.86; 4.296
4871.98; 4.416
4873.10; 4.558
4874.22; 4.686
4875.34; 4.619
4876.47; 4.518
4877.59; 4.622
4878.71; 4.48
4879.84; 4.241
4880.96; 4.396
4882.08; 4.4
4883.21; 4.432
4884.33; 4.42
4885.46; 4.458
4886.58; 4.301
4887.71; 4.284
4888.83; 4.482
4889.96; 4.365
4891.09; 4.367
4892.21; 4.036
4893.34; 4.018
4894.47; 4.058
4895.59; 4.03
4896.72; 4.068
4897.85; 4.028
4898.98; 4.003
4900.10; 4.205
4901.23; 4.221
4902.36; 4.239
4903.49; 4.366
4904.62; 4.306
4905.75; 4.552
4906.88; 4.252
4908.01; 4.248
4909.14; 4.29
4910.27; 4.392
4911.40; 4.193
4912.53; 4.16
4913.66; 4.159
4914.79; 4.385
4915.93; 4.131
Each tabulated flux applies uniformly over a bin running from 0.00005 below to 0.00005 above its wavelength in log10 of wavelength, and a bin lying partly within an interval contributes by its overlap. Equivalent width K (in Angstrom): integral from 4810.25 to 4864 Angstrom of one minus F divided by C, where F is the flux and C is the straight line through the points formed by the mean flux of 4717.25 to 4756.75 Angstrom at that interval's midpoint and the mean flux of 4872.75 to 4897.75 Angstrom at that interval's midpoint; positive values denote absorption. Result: 3.3 Angstrom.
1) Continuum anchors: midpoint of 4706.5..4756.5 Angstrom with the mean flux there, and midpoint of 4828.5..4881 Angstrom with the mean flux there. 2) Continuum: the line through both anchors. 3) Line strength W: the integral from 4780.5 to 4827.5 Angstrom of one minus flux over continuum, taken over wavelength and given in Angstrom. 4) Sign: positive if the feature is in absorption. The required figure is 2.55 Angstrom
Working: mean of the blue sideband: 4.19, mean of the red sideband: 4.19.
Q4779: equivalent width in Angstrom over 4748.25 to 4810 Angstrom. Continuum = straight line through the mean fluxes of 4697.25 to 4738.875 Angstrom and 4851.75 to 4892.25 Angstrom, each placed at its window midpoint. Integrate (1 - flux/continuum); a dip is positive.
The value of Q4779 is 1.9 Angstrom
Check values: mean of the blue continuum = 4.1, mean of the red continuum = 4.3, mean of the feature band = 4.05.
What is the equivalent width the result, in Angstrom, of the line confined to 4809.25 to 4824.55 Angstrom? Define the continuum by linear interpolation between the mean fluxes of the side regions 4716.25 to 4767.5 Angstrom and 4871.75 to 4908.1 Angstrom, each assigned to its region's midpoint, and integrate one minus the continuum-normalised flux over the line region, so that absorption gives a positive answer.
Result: 1.04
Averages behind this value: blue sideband 4.2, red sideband 4.32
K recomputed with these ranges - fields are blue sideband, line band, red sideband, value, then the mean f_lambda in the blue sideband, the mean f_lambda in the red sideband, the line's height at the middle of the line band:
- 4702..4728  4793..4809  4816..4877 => 1.1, 4.01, 4.13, 4.09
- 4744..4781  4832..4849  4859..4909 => 0.7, 4.17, 4.28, 4.24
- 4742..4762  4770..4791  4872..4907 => 1.2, 4.34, 4.33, 4.34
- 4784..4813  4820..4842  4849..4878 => 0.7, 3.93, 4.28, 4.1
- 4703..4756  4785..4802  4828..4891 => 1.0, 4.17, 4.22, 4.2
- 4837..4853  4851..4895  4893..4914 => -1.0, 4.18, 4.2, 4.19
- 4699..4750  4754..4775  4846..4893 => 0.4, 4.15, 4.3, 4.19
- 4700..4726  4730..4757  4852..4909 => -1.8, 4.02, 4.27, 4.06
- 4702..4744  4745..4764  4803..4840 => -1.2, 4.1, 3.94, 4.05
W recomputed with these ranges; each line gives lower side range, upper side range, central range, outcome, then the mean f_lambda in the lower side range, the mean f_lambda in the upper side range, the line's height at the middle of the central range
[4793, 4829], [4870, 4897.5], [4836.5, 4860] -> -0.19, 3.88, 4.35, 4.12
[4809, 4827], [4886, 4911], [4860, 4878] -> -0.84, 3.96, 4.23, 4.13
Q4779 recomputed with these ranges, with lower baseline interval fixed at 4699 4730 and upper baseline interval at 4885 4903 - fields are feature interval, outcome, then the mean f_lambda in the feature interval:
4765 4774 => 0.2 Angstrom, 4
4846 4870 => -0.1 Angstrom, 4.19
